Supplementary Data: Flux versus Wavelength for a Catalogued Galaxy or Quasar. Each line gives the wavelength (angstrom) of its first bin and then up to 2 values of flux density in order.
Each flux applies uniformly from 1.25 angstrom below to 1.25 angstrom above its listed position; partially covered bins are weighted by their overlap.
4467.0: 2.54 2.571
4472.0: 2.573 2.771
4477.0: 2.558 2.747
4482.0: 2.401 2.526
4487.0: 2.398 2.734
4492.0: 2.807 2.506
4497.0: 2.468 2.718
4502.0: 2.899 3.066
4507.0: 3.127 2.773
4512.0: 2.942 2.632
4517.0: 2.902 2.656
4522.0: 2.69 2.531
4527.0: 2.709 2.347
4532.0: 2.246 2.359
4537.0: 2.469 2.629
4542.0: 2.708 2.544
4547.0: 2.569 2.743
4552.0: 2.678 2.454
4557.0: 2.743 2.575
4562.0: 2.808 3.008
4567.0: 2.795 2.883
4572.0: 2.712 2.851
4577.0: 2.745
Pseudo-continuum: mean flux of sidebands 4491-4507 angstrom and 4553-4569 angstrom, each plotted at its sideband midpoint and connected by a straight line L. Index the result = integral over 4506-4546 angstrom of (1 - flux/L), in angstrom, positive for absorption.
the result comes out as 1.73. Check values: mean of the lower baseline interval 2.77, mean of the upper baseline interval 2.74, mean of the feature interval 2.64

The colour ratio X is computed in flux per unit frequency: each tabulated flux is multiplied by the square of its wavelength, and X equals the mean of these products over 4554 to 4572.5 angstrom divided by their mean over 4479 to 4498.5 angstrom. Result 1.11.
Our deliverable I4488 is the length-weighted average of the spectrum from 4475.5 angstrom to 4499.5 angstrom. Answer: 2.58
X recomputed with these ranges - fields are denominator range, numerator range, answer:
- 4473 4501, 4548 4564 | 1.06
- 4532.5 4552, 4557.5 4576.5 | 1.10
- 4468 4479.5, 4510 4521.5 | 1.08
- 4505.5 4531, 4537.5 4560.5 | 0.97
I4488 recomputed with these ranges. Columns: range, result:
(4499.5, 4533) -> 2.74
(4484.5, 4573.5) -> 2.68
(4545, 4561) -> 2.63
